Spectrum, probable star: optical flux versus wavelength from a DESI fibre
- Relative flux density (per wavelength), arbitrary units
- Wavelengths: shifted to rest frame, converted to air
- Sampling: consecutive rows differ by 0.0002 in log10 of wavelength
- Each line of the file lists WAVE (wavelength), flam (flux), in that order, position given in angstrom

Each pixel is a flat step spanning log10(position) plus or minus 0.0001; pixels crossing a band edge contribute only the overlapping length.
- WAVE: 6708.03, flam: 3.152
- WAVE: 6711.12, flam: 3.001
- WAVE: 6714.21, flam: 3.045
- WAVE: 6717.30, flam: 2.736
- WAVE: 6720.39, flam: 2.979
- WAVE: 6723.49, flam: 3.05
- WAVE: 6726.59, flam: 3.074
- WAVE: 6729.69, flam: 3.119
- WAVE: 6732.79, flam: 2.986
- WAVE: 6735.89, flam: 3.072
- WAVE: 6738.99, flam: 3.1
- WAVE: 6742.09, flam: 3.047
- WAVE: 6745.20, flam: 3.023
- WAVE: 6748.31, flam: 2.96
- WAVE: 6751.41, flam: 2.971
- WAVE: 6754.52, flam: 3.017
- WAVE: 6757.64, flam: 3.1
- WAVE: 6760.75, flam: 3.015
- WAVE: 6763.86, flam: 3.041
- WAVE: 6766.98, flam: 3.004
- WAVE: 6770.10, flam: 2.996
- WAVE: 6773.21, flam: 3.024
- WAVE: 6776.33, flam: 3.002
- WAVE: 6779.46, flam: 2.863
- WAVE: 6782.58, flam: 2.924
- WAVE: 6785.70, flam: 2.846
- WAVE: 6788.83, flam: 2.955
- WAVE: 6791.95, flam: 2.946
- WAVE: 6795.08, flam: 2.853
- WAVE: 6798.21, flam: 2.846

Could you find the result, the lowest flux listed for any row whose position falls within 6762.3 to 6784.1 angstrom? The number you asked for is 2.863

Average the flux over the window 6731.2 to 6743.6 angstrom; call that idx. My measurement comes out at 3.05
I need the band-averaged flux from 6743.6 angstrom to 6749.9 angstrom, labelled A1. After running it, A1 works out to 2.99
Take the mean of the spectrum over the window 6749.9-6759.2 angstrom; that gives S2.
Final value 3.03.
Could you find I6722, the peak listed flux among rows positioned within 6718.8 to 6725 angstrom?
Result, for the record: 3.05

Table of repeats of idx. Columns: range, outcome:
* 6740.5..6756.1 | 3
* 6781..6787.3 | 2.89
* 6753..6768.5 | 3.03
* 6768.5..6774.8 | 3.01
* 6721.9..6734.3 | 3.05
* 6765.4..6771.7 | 3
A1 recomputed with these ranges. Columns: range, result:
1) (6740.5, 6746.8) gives 3.03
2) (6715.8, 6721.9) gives 2.86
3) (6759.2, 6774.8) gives 3.02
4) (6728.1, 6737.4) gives 3.06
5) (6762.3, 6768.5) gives 3.02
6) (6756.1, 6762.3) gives 3.06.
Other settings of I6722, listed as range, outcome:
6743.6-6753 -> 3.023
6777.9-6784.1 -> 2.924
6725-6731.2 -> 3.119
